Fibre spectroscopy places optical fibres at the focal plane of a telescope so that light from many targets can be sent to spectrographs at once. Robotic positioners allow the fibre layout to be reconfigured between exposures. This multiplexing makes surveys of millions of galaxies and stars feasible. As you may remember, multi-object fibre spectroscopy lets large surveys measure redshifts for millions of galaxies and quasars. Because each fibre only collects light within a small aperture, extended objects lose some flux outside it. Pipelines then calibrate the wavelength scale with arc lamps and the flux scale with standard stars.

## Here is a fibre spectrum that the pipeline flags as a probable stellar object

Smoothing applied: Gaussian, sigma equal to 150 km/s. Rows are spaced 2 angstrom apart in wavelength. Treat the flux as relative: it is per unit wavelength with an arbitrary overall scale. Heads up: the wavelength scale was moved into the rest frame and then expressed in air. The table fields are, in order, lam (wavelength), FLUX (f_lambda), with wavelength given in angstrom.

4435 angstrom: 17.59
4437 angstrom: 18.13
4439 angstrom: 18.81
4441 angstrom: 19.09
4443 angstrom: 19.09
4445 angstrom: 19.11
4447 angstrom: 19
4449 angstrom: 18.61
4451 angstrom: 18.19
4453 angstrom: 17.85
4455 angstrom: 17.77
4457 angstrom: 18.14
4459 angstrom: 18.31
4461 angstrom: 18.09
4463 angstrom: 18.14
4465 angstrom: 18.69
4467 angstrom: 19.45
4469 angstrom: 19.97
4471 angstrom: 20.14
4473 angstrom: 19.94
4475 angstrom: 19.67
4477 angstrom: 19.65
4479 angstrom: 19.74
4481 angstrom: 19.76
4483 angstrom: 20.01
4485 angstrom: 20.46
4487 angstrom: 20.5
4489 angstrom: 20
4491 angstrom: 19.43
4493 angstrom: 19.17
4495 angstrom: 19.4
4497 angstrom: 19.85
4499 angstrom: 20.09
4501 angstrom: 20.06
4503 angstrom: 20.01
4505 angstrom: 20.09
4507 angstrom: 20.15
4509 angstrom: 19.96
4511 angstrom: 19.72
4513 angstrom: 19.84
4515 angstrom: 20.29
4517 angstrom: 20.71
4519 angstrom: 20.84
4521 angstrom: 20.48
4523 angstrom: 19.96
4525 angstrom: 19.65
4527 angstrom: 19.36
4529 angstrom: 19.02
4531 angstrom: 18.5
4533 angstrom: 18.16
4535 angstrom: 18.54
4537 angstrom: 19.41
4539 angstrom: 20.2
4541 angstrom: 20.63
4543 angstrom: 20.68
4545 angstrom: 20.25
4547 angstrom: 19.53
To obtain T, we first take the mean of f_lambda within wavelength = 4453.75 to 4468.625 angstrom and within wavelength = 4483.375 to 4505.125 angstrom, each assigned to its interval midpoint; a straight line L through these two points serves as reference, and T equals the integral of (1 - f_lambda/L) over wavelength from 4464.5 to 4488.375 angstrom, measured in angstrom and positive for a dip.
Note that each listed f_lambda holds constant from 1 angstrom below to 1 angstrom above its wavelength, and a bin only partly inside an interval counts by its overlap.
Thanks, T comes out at -0.9 angstrom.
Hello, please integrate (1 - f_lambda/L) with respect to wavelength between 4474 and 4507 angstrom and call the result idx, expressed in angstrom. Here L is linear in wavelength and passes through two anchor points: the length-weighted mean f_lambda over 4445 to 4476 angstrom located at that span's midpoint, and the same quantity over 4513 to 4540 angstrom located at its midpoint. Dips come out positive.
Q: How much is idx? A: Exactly -1.2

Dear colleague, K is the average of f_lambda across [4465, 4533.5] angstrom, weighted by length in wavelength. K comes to 19.8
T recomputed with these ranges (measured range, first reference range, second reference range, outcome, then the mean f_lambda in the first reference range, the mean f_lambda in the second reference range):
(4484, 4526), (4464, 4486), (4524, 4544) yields -0.9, 19.8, 19.4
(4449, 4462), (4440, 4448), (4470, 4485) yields 0.8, 19.1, 19.9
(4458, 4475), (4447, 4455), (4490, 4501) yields -0.3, 18.3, 19.6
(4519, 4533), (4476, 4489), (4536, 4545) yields 0.5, 20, 20.2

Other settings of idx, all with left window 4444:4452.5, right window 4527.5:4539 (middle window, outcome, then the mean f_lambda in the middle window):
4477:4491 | -0.9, 20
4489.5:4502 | -0.6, 19.7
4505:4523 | -1.3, 20.2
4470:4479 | -0.5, 19.8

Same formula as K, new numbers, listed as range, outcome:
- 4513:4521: 20.5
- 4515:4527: 20.2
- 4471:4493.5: 19.9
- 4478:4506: 19.9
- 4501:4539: 19.7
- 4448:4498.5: 19.2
